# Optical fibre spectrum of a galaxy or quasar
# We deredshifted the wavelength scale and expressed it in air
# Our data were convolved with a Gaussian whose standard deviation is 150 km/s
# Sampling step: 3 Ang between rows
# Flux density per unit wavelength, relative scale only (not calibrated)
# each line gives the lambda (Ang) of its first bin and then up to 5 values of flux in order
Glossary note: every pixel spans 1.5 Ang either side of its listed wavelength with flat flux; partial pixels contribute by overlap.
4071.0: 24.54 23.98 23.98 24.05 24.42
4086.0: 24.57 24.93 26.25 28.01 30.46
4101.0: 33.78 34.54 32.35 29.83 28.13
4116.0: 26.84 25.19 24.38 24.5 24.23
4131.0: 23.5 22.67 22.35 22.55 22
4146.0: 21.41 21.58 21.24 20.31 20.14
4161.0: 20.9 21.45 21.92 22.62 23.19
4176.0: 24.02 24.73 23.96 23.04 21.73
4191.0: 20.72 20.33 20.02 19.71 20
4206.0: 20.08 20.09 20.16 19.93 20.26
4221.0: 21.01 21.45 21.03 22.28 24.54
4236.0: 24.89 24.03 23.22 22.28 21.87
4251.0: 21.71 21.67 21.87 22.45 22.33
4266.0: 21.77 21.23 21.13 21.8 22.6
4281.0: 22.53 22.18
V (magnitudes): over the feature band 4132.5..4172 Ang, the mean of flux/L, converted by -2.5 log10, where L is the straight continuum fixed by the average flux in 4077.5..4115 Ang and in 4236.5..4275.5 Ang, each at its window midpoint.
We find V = 0.21 mag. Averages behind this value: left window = 28.3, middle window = 21.6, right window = 22.2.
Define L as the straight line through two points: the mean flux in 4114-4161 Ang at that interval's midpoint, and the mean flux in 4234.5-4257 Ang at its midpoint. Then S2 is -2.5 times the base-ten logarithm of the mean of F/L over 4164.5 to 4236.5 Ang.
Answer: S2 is 0.05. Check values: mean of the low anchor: 22.9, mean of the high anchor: 22.7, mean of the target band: 21.7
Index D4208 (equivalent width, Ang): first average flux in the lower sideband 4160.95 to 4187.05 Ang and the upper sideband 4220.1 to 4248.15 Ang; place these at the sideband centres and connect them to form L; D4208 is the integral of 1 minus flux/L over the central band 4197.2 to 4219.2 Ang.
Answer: 2.7 Ang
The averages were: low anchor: 23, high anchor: 22.7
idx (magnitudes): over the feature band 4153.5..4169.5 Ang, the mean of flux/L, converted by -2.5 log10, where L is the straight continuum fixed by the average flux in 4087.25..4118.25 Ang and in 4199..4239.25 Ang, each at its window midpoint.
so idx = 0.20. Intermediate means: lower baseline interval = 29.4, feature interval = 21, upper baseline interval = 21.3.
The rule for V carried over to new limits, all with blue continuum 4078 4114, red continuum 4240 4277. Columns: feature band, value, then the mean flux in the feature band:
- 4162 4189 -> 0.10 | 22.9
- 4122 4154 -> 0.18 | 22.7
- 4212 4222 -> 0.16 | 20.3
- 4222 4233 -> 0.06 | 22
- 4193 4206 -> 0.21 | 20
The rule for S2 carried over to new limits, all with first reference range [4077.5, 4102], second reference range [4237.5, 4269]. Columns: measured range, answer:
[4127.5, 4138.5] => 0.112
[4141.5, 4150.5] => 0.166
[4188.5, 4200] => 0.173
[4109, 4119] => -0.065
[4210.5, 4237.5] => 0.065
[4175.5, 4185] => 0.010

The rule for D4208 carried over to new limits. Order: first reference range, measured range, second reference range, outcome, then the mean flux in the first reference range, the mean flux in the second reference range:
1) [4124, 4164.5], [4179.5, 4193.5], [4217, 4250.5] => -0.1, 22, 22.5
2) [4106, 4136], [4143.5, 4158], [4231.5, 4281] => 2.4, 26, 22.5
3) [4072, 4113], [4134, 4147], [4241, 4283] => 2.0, 27.8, 22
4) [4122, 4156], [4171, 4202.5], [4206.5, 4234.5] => -0.5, 22.5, 21.2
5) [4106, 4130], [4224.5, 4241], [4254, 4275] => -0.3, 26.7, 21.8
